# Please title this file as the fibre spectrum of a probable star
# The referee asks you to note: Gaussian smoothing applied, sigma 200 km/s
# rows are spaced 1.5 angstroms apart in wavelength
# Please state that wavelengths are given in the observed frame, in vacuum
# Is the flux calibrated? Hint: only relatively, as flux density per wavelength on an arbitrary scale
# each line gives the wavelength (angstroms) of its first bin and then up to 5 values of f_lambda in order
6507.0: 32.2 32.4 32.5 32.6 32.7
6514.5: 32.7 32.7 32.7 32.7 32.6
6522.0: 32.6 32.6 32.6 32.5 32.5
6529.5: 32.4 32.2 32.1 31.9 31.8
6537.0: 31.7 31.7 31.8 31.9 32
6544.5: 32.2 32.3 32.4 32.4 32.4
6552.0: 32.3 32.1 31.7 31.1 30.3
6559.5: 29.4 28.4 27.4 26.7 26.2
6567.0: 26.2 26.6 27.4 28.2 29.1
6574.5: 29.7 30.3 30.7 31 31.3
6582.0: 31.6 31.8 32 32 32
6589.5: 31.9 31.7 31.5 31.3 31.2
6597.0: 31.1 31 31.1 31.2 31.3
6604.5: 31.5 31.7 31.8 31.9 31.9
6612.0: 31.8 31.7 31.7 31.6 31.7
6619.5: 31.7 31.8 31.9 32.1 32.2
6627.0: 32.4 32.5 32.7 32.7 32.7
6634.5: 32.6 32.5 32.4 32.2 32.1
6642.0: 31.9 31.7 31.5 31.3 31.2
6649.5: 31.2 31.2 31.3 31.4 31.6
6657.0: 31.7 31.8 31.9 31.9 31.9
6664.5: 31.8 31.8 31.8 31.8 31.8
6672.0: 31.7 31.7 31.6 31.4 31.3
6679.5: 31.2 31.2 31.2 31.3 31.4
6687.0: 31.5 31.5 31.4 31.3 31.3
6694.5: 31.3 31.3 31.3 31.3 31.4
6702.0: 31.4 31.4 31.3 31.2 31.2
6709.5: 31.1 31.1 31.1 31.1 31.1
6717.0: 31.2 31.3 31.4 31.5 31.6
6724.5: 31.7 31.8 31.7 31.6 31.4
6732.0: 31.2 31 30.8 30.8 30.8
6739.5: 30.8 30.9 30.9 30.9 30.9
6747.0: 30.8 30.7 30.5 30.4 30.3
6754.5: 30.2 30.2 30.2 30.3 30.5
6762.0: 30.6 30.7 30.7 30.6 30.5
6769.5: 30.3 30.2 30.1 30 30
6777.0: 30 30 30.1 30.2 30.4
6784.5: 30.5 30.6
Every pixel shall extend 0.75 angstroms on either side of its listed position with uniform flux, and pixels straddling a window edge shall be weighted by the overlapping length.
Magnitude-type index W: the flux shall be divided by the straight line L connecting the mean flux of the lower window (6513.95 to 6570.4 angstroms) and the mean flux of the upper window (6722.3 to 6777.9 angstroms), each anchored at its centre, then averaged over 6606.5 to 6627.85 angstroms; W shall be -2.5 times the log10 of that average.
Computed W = -0.03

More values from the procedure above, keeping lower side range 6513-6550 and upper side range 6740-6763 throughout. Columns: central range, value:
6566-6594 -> 0.06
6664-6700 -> -0.01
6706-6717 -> -0.01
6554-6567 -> 0.12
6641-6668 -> -0.01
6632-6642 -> -0.03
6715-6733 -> -0.02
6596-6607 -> 0.02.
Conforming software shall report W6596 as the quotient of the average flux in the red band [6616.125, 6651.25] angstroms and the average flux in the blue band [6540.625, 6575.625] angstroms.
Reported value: 1.1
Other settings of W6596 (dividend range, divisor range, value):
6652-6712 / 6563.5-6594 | 1.05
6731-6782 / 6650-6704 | 0.97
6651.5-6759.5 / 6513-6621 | 1.00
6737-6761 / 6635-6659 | 0.96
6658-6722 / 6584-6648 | 0.99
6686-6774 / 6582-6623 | 0.98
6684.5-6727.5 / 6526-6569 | 1.02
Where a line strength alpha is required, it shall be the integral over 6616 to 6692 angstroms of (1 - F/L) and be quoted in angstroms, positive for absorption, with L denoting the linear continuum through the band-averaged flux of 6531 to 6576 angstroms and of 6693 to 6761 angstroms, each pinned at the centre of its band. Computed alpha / -2.5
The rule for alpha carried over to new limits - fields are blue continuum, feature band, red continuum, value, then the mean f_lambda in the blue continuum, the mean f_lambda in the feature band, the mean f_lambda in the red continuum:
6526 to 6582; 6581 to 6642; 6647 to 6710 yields -1.7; 30.6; 31.9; 31.5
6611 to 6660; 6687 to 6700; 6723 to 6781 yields 0.0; 31.9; 31.3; 30.7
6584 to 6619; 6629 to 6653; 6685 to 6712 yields -0.4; 31.6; 32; 31.3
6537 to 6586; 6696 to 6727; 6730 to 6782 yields -0.9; 30.4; 31.3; 30.5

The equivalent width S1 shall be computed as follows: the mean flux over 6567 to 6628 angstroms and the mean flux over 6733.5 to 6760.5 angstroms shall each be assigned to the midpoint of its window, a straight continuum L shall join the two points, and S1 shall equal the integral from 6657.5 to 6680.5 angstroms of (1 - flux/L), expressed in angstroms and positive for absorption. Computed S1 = -0.6 angstroms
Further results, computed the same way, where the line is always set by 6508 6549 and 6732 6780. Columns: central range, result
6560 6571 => 1.70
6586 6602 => 0.18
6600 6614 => 0.04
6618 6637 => -0.46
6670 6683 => -0.13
